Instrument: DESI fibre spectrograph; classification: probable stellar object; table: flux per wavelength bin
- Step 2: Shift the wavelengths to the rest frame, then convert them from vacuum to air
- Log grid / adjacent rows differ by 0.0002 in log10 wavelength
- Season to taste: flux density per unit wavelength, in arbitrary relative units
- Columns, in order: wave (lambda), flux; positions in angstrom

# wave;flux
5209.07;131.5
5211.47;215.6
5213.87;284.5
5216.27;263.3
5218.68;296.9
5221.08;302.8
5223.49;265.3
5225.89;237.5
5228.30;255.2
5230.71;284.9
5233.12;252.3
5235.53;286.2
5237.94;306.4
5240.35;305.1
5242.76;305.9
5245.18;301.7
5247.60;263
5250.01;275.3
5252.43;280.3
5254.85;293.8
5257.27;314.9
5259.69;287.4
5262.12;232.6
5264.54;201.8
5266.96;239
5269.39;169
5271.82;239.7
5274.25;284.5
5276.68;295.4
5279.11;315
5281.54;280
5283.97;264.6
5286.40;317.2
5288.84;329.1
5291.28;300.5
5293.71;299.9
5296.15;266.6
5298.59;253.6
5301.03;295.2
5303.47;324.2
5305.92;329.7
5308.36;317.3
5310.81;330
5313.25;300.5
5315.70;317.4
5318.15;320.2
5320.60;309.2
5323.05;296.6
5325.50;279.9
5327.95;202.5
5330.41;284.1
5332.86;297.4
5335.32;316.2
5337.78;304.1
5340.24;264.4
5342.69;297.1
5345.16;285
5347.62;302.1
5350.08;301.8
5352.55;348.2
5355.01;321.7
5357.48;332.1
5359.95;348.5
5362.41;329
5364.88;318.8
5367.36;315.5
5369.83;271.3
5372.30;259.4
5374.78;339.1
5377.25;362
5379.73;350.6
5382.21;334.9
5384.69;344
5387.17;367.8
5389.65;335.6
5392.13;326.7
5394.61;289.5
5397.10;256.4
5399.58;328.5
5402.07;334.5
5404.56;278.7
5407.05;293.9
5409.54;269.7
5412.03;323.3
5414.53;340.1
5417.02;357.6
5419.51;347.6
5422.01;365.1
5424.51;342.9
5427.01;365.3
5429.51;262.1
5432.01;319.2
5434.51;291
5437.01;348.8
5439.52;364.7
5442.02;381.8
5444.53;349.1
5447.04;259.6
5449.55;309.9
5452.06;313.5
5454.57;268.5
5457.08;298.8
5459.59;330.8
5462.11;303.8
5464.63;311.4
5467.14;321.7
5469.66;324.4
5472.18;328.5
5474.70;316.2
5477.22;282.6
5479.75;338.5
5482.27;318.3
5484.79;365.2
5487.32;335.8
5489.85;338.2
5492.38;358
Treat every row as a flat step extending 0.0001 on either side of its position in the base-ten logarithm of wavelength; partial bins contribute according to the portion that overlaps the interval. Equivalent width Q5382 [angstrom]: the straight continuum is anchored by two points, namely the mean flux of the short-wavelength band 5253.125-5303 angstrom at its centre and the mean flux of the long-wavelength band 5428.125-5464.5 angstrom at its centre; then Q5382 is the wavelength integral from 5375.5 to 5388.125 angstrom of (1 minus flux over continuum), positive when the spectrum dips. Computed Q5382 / -2.2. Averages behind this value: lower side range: 275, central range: 351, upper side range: 314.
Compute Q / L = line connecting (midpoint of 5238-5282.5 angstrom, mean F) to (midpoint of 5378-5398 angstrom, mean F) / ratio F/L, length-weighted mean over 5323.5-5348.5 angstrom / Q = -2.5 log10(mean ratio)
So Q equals 0.08 mag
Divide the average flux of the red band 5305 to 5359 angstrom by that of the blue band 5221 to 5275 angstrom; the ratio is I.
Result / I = 1.13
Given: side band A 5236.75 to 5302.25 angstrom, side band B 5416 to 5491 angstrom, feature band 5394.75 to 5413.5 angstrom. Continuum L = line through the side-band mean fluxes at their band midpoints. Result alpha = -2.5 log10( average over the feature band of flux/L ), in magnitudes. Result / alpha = 0.05 mag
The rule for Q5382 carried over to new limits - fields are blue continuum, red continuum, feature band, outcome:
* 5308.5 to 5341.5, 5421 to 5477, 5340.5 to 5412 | -2.28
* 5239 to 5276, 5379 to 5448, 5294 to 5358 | -1.48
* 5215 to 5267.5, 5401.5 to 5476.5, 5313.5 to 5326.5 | -0.51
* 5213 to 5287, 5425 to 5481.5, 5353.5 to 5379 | -1.84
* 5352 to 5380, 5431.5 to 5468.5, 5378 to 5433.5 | -0.62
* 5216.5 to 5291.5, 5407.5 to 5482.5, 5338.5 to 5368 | -1.33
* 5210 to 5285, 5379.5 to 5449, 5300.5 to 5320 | -1.75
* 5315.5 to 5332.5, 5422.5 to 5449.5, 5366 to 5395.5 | -1.68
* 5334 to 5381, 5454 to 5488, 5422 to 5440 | -0.68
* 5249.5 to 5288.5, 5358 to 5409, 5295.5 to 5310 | -0.81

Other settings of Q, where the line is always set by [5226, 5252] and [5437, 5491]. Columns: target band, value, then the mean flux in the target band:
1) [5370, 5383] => -0.06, 324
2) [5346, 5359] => -0.06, 321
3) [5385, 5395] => -0.09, 335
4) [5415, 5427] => -0.13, 354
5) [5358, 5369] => -0.08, 326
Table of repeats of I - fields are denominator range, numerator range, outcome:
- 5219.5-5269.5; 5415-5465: 1.20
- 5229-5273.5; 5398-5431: 1.20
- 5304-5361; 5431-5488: 1.05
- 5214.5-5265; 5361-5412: 1.14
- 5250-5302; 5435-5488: 1.17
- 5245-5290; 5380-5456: 1.19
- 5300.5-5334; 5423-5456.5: 1.07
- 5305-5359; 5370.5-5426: 1.07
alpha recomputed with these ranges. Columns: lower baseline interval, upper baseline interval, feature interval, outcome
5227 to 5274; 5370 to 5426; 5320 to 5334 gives 0.08 mag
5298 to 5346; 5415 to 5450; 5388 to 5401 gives 0.04 mag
